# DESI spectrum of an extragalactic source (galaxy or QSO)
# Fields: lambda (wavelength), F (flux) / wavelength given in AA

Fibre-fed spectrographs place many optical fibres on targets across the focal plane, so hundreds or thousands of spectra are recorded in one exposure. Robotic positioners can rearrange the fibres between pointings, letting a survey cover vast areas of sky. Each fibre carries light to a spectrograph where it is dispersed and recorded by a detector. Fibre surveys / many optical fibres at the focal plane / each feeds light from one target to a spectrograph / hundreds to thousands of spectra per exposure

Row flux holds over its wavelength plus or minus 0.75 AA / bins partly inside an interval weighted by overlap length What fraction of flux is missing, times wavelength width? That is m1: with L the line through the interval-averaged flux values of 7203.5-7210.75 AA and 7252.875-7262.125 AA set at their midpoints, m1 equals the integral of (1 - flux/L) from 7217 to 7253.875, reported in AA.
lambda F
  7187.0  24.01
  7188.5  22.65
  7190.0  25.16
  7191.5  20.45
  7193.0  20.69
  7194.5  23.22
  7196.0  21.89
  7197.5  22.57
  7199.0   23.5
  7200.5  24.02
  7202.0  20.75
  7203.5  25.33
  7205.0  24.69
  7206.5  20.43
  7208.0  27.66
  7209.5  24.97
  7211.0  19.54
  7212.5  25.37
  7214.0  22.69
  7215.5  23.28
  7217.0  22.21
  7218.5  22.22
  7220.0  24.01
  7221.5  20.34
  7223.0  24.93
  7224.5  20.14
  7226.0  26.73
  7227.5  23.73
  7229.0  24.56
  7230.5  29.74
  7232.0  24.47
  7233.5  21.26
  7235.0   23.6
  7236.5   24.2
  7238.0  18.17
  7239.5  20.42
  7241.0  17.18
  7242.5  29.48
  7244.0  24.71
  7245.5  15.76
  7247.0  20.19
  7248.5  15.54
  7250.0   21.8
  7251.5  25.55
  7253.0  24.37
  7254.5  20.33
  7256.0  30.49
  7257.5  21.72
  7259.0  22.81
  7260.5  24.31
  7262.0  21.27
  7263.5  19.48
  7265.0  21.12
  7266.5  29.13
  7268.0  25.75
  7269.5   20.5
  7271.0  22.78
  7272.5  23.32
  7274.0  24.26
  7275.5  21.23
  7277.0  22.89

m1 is 2.0 AA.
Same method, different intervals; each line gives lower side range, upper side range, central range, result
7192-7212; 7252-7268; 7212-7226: 0.1 AA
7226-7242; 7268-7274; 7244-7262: 0.6 AA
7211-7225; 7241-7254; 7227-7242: -0.4 AA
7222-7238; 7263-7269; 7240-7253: 1.4 AA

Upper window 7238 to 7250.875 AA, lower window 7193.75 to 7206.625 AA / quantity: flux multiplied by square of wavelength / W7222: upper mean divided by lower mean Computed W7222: 0.90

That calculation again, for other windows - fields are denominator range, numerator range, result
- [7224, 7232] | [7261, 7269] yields 0.94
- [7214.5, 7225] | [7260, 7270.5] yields 1.04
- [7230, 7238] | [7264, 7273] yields 1.00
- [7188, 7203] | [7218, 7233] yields 1.08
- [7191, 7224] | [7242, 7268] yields 1.01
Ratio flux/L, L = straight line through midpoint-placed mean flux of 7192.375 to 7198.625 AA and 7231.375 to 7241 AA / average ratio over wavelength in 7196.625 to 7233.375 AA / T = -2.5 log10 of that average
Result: -0.08 mag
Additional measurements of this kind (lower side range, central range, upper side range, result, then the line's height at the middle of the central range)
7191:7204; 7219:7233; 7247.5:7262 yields -0.071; 22.7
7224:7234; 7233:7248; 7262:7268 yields 0.132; 24.2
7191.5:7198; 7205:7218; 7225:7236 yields -0.005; 23.2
